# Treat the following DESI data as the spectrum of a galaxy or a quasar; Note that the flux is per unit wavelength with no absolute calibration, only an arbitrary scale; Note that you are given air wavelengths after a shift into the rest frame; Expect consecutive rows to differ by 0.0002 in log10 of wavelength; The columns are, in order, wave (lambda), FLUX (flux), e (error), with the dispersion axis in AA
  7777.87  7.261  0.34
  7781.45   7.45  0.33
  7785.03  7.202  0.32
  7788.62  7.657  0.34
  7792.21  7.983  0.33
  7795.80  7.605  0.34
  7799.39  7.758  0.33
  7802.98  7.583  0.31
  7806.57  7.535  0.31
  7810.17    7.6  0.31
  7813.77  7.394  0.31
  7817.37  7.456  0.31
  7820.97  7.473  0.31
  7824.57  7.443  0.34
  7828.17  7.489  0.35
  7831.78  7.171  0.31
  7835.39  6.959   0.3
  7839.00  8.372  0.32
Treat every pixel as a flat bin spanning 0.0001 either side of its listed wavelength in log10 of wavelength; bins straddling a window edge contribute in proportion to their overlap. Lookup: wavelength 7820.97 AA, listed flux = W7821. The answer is 7.473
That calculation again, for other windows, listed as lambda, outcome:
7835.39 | 6.959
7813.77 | 7.394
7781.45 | 7.45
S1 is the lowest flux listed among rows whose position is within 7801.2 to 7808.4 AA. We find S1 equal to 7.535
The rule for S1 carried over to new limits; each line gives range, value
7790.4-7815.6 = 7.394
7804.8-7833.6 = 7.171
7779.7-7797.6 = 7.202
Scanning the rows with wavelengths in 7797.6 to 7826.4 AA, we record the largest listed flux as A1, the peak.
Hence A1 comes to 7.758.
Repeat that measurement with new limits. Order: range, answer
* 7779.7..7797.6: 7.983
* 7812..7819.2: 7.456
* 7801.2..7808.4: 7.583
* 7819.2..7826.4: 7.473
